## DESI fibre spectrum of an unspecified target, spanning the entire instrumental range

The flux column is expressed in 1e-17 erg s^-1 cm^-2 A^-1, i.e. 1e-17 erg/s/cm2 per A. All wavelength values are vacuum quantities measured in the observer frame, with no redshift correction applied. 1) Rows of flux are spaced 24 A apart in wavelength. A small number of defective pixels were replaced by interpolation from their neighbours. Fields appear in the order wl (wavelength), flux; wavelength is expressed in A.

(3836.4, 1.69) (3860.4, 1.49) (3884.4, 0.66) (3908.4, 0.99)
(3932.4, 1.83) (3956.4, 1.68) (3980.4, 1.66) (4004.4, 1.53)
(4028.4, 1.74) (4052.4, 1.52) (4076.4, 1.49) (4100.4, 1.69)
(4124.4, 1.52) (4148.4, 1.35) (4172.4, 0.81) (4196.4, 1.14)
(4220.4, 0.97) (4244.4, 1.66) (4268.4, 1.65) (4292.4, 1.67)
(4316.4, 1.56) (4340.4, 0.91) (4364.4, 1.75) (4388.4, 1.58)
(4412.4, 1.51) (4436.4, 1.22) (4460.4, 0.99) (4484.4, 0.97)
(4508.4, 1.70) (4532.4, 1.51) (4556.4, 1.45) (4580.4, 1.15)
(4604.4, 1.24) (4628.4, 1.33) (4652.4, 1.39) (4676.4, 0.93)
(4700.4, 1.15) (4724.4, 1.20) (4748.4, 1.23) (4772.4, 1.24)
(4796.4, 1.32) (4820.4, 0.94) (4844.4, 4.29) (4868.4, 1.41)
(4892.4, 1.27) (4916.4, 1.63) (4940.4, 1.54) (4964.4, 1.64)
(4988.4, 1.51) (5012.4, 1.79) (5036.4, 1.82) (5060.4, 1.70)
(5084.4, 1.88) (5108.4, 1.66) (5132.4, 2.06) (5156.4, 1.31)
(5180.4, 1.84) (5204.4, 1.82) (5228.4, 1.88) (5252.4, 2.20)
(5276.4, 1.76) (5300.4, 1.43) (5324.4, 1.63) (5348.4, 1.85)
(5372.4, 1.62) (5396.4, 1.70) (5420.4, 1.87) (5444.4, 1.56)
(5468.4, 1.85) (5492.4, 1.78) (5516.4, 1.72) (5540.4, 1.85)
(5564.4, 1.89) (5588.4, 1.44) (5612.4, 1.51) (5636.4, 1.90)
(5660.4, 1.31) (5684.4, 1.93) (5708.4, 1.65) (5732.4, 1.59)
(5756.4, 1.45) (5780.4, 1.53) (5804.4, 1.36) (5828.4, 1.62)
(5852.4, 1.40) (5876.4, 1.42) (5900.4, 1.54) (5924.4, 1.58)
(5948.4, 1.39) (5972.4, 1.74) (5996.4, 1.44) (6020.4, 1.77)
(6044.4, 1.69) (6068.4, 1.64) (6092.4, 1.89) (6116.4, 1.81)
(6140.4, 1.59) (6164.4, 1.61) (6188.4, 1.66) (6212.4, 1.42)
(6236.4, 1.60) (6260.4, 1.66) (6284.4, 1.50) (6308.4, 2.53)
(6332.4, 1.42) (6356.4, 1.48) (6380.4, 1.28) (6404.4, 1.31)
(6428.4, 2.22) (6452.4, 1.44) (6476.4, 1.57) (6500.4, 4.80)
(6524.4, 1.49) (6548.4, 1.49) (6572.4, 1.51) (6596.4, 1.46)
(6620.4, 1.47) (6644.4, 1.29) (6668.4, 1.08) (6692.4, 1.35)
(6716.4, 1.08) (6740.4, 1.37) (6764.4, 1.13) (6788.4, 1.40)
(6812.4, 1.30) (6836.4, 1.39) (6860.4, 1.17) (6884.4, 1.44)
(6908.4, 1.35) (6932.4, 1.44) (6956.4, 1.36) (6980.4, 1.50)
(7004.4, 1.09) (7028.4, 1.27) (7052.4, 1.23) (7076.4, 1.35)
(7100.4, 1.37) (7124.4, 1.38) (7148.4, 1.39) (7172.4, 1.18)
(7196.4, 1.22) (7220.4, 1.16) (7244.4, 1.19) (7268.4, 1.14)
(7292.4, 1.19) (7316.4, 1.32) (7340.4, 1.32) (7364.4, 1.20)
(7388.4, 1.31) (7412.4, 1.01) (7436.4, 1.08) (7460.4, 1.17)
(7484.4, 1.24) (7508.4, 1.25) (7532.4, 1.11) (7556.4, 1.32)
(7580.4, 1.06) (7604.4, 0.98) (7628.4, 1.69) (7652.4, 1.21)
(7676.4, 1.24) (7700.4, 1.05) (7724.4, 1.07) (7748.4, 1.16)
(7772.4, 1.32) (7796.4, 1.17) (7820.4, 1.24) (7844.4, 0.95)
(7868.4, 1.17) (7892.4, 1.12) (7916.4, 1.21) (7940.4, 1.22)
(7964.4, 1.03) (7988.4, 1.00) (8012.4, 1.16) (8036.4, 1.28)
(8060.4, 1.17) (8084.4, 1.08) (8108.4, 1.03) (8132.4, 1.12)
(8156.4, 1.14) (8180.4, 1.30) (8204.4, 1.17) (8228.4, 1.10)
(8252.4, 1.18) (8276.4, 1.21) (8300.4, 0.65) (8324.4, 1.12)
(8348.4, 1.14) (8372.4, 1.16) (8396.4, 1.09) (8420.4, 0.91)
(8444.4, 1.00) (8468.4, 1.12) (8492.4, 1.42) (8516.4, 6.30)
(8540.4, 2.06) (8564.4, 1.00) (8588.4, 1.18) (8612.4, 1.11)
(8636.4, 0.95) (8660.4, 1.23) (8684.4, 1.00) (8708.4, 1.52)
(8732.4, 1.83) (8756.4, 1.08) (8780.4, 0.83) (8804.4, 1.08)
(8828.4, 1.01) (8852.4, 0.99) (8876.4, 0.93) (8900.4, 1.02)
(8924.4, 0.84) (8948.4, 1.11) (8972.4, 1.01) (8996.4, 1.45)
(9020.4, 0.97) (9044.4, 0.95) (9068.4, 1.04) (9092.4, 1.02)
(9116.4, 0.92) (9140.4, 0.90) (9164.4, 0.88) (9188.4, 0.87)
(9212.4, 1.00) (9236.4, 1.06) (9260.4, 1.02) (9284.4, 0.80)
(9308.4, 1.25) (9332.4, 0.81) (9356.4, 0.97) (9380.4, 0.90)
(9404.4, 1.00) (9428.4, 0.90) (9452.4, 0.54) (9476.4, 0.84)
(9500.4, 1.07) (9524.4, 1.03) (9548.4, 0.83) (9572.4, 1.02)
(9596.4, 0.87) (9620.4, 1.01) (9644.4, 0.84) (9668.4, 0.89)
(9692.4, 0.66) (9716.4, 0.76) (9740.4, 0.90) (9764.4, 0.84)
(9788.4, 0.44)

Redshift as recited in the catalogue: 0.298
